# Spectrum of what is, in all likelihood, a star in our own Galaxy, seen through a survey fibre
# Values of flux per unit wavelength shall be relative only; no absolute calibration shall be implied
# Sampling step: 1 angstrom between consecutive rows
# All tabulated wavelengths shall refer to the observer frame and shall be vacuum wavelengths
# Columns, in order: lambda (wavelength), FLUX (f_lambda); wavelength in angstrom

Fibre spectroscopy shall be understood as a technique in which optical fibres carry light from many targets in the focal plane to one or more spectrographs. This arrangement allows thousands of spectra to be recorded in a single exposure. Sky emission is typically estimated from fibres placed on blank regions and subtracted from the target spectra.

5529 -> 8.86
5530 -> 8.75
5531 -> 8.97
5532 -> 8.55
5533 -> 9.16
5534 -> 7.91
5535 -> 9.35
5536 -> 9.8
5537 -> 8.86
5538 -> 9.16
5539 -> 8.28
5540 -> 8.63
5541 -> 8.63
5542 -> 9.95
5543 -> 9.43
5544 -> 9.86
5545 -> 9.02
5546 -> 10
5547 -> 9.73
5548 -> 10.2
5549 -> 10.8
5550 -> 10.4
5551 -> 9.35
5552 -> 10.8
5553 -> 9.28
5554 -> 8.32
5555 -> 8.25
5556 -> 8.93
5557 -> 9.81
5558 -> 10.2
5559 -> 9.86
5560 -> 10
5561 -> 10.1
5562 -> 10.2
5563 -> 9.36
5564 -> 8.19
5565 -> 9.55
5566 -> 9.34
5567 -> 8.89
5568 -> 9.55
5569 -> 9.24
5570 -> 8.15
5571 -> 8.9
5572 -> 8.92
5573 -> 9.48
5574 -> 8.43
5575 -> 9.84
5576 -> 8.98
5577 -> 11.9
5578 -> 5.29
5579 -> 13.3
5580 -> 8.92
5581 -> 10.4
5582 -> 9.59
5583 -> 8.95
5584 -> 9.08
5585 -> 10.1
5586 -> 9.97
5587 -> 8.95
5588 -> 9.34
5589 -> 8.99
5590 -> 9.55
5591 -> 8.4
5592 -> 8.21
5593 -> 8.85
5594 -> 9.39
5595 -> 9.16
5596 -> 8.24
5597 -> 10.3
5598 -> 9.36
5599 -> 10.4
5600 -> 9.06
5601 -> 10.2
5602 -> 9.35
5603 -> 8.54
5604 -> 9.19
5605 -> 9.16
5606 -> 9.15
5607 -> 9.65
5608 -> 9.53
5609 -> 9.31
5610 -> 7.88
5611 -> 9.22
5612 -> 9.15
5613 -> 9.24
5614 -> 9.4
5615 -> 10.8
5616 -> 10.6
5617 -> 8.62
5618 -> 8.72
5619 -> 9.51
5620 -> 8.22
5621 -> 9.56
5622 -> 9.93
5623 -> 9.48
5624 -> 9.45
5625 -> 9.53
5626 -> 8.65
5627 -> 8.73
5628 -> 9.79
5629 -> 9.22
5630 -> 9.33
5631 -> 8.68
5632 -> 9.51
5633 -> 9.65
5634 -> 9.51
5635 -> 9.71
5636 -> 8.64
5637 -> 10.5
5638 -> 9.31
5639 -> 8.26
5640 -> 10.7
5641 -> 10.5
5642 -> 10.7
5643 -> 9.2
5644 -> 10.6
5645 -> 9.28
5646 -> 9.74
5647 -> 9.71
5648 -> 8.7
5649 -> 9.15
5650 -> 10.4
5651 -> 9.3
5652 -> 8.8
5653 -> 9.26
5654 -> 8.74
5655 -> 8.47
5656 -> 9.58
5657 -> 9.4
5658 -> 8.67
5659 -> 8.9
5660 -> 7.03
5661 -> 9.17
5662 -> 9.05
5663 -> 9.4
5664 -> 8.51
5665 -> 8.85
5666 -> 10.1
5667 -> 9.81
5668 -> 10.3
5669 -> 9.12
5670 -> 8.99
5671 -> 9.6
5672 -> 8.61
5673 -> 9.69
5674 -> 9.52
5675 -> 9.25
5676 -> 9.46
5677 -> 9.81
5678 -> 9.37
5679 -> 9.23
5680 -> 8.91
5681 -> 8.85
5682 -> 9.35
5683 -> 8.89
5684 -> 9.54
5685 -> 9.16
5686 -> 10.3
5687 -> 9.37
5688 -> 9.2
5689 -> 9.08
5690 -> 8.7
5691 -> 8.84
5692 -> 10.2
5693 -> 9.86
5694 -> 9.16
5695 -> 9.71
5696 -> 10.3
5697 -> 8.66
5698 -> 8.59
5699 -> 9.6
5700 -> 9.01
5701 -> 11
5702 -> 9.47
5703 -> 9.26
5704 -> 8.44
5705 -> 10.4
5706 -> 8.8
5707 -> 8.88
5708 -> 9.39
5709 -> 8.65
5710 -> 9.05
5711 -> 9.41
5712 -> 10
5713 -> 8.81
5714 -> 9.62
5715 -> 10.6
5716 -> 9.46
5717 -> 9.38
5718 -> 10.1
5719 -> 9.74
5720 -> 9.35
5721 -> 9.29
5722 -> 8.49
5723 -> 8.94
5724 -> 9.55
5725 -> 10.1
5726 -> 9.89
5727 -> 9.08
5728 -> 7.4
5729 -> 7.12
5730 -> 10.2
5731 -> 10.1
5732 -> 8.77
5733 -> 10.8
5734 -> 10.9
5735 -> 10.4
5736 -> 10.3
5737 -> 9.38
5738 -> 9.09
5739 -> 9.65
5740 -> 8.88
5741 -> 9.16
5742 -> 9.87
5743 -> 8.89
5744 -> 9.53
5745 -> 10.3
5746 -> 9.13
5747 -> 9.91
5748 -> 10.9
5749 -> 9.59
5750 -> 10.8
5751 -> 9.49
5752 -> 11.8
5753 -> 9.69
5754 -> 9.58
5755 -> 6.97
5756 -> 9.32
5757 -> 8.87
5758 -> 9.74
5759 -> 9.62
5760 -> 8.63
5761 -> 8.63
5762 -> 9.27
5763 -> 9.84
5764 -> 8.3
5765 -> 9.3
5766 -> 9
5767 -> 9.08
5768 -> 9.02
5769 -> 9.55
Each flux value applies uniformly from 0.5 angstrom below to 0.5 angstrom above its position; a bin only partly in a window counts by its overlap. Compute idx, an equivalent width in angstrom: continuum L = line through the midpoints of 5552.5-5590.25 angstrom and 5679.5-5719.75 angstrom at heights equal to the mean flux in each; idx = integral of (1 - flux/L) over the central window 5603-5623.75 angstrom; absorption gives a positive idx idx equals 0.2 angstrom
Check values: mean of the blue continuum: 9.37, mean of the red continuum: 9.39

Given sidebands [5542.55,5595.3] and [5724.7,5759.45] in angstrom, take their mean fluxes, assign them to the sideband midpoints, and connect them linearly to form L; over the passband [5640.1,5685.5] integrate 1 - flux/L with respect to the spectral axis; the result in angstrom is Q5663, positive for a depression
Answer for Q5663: 0.9 angstrom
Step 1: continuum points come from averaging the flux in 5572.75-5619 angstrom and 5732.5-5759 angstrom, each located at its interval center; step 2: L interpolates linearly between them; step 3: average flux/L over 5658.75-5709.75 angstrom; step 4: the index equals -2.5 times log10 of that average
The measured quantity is 0.03 mag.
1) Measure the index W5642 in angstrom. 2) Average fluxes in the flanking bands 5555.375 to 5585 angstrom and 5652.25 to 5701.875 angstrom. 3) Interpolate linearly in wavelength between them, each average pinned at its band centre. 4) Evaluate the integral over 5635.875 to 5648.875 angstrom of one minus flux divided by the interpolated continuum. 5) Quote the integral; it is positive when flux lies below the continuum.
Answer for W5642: -0.5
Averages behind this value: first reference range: 9.43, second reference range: 9.27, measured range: 9.69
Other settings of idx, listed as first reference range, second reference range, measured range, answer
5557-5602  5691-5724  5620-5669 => 0.29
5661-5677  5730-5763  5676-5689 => 0.11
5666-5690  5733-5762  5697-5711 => 0.31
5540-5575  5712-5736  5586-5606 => 0.52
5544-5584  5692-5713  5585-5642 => 0.68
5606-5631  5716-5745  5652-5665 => 0.71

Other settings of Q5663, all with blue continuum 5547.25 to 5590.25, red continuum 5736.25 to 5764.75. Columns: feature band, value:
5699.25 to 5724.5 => 0.17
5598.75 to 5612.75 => 0.34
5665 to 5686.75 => 0.14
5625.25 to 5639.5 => 0.33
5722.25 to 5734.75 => 0.08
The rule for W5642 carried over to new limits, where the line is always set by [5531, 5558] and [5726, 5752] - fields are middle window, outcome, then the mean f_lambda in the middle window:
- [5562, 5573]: 0.3 angstrom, 9.08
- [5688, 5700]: 0.3 angstrom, 9.32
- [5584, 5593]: 0.2 angstrom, 9.16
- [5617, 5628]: 0.3 angstrom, 9.18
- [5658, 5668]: 0.5 angstrom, 9.03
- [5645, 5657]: 0.3 angstrom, 9.27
